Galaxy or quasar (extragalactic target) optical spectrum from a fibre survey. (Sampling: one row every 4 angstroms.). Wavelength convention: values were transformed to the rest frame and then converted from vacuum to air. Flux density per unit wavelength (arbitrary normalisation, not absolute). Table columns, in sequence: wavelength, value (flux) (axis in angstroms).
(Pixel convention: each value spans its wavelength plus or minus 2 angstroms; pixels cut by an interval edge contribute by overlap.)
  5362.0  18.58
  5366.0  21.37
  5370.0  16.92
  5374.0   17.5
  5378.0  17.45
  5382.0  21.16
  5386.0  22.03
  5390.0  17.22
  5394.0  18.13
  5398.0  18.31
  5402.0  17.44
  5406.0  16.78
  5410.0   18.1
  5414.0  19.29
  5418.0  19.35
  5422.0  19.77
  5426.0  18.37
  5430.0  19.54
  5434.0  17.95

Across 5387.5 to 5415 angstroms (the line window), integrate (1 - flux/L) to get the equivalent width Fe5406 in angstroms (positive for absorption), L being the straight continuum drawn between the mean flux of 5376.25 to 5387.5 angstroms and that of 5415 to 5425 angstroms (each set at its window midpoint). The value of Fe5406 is 2.6 angstroms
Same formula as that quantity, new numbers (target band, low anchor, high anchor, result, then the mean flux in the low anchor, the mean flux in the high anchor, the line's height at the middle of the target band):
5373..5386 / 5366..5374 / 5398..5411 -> -1.0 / 18.2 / 17.5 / 18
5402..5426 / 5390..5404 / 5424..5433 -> -0.2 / 17.9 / 18.8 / 18.4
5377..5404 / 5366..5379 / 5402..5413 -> -1.7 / 17.9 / 17.6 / 17.8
